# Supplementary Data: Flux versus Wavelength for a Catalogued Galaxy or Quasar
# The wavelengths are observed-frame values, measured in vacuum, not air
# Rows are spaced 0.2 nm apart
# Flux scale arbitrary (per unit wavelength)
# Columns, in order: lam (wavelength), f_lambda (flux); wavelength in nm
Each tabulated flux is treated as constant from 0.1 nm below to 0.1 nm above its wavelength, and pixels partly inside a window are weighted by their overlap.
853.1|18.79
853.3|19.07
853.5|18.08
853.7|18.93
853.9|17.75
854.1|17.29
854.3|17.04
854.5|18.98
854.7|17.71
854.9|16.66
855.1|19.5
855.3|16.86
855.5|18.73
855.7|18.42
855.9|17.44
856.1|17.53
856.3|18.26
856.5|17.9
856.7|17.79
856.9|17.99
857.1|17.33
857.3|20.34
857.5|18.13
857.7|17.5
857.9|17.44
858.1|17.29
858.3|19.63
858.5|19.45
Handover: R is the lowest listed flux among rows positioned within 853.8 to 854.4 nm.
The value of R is 17.04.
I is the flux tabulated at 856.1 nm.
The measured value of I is 17.53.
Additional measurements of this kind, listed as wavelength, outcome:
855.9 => 17.44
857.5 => 18.13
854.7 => 17.71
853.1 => 18.79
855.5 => 18.73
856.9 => 17.99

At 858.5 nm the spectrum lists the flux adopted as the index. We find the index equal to 19.45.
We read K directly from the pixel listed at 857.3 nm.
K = 20.34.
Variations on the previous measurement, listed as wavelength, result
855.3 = 16.86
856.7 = 17.79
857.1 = 17.33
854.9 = 16.66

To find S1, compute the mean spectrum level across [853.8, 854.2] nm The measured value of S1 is 17.5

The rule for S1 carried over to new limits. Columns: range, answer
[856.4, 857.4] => 18.3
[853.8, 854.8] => 17.8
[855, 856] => 18.2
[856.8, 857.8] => 18.3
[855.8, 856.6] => 17.8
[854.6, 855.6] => 17.9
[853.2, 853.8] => 18.7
